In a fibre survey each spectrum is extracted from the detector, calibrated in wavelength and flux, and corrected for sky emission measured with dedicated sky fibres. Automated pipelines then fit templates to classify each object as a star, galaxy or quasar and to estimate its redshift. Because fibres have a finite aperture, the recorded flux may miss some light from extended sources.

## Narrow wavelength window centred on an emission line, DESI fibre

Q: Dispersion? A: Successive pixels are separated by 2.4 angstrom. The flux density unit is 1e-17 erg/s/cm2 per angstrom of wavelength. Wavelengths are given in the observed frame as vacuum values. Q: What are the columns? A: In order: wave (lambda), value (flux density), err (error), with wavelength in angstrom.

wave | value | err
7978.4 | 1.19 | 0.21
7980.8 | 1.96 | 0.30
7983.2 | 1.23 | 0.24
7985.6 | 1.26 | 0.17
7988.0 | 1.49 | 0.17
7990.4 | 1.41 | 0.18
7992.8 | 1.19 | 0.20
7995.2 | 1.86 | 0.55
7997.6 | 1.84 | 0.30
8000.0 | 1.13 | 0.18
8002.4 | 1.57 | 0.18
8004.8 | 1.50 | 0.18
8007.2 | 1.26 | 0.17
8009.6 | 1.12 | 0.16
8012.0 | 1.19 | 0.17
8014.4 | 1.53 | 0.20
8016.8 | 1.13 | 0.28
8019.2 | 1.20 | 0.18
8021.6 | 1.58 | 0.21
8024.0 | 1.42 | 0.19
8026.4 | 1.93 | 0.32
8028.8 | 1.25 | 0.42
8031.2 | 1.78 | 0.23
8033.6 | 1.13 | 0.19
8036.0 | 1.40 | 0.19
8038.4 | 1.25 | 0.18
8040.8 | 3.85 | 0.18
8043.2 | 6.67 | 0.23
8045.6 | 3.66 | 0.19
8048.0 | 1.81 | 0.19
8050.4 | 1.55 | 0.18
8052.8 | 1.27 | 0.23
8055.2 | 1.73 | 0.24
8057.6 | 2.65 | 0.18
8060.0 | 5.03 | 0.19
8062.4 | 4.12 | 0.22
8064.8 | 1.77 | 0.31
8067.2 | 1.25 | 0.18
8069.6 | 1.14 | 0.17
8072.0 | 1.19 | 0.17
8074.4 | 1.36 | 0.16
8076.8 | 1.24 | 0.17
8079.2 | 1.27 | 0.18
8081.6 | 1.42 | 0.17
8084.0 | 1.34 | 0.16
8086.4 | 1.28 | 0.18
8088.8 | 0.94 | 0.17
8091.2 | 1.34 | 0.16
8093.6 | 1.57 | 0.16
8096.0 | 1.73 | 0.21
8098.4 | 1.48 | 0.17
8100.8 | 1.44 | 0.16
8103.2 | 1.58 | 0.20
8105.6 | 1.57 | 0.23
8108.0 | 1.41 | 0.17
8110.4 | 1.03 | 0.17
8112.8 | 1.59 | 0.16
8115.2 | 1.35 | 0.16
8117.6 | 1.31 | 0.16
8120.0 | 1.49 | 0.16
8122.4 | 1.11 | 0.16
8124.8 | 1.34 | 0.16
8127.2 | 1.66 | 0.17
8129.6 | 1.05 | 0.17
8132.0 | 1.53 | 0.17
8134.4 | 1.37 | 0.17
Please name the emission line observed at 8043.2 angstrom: [S II] 6716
